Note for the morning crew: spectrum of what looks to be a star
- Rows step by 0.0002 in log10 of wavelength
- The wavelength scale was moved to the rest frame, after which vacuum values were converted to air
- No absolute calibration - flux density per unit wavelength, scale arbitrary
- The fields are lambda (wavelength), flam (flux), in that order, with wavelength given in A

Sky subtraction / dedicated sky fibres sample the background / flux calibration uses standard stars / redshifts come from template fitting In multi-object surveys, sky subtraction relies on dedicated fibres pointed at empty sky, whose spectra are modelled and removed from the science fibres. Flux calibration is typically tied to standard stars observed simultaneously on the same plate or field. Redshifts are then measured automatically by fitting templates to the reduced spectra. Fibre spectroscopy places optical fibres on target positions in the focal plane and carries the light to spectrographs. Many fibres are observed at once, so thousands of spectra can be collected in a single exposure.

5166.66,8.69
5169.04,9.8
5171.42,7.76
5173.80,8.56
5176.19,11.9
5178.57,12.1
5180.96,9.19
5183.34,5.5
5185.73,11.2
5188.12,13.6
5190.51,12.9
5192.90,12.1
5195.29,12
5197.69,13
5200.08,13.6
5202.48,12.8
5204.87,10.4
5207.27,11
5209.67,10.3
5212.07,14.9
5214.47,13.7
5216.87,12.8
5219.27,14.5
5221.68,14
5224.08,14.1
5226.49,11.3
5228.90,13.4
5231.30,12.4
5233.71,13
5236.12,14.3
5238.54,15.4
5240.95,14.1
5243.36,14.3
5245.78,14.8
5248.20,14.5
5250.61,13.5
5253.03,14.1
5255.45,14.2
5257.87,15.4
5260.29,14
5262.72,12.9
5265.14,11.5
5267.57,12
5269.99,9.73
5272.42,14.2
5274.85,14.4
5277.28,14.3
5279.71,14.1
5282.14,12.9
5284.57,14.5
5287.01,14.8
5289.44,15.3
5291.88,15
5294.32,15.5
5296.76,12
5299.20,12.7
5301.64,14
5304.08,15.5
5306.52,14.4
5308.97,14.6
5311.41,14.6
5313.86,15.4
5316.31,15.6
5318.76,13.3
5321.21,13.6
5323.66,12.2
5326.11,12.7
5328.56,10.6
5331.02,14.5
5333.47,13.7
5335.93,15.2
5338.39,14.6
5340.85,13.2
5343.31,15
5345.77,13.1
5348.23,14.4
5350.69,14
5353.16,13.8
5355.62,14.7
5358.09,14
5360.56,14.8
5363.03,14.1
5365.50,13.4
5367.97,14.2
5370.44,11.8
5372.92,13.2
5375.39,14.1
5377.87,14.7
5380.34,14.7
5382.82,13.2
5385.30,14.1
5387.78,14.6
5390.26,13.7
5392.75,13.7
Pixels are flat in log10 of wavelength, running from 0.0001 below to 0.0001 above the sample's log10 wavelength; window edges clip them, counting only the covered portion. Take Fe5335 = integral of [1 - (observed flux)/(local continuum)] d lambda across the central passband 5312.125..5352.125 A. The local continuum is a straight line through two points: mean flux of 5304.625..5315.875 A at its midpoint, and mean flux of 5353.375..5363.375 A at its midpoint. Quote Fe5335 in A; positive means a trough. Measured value 2.2 A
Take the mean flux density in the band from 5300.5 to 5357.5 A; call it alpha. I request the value 14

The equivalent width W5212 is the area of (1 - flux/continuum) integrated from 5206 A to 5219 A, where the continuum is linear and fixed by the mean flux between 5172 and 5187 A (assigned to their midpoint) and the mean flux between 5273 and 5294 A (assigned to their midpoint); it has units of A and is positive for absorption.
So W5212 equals -1.7 A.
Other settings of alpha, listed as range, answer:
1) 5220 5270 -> 13.6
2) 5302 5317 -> 14.9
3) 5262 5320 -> 13.9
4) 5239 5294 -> 13.9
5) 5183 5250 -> 13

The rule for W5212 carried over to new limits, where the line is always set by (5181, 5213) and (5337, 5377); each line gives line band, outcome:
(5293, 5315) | -1.88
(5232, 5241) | -1.39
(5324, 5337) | 0.29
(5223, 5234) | -0.63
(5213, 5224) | -1.69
